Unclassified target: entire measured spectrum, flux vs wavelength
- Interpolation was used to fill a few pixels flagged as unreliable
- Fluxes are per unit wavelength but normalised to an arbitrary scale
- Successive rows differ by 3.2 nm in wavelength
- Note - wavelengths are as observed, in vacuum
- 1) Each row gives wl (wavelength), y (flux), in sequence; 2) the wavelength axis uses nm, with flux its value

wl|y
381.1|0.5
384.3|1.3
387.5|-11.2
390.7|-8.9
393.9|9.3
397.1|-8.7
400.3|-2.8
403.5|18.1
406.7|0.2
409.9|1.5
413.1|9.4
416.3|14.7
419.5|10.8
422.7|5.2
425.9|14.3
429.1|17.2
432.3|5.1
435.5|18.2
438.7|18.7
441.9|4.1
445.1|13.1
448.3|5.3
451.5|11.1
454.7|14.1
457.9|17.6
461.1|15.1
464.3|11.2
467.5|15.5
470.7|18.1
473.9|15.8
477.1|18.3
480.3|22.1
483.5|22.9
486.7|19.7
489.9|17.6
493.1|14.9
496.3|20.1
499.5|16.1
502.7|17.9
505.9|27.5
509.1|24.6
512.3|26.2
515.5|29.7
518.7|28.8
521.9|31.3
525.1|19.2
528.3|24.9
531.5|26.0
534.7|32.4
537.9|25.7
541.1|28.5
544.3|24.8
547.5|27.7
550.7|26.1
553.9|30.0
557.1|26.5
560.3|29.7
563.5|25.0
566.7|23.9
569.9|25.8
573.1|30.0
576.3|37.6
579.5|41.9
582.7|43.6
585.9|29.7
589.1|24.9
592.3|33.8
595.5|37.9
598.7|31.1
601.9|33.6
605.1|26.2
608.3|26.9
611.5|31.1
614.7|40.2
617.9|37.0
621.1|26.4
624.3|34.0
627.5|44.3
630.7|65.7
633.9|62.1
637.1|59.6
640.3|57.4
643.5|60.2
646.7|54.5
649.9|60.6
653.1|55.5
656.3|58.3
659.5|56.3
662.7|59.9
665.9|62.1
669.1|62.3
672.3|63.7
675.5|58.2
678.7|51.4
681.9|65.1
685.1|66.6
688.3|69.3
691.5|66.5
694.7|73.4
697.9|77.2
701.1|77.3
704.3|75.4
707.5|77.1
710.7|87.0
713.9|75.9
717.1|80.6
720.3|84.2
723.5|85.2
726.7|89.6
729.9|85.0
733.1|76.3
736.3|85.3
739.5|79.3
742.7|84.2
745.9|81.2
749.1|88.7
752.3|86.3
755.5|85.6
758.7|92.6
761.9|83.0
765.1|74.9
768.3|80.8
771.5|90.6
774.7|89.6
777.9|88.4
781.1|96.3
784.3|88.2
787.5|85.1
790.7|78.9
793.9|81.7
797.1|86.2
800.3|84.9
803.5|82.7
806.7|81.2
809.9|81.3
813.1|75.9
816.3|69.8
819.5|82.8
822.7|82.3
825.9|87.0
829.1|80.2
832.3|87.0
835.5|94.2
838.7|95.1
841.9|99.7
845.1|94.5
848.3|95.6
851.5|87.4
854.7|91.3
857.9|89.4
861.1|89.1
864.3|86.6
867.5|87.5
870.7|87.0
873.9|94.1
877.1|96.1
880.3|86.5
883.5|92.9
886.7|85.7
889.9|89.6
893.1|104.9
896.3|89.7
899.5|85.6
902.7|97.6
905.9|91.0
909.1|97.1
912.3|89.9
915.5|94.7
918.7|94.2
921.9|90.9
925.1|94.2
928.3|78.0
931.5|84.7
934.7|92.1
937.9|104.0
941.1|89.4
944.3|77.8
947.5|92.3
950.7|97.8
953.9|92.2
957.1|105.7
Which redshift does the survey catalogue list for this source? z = 0.58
